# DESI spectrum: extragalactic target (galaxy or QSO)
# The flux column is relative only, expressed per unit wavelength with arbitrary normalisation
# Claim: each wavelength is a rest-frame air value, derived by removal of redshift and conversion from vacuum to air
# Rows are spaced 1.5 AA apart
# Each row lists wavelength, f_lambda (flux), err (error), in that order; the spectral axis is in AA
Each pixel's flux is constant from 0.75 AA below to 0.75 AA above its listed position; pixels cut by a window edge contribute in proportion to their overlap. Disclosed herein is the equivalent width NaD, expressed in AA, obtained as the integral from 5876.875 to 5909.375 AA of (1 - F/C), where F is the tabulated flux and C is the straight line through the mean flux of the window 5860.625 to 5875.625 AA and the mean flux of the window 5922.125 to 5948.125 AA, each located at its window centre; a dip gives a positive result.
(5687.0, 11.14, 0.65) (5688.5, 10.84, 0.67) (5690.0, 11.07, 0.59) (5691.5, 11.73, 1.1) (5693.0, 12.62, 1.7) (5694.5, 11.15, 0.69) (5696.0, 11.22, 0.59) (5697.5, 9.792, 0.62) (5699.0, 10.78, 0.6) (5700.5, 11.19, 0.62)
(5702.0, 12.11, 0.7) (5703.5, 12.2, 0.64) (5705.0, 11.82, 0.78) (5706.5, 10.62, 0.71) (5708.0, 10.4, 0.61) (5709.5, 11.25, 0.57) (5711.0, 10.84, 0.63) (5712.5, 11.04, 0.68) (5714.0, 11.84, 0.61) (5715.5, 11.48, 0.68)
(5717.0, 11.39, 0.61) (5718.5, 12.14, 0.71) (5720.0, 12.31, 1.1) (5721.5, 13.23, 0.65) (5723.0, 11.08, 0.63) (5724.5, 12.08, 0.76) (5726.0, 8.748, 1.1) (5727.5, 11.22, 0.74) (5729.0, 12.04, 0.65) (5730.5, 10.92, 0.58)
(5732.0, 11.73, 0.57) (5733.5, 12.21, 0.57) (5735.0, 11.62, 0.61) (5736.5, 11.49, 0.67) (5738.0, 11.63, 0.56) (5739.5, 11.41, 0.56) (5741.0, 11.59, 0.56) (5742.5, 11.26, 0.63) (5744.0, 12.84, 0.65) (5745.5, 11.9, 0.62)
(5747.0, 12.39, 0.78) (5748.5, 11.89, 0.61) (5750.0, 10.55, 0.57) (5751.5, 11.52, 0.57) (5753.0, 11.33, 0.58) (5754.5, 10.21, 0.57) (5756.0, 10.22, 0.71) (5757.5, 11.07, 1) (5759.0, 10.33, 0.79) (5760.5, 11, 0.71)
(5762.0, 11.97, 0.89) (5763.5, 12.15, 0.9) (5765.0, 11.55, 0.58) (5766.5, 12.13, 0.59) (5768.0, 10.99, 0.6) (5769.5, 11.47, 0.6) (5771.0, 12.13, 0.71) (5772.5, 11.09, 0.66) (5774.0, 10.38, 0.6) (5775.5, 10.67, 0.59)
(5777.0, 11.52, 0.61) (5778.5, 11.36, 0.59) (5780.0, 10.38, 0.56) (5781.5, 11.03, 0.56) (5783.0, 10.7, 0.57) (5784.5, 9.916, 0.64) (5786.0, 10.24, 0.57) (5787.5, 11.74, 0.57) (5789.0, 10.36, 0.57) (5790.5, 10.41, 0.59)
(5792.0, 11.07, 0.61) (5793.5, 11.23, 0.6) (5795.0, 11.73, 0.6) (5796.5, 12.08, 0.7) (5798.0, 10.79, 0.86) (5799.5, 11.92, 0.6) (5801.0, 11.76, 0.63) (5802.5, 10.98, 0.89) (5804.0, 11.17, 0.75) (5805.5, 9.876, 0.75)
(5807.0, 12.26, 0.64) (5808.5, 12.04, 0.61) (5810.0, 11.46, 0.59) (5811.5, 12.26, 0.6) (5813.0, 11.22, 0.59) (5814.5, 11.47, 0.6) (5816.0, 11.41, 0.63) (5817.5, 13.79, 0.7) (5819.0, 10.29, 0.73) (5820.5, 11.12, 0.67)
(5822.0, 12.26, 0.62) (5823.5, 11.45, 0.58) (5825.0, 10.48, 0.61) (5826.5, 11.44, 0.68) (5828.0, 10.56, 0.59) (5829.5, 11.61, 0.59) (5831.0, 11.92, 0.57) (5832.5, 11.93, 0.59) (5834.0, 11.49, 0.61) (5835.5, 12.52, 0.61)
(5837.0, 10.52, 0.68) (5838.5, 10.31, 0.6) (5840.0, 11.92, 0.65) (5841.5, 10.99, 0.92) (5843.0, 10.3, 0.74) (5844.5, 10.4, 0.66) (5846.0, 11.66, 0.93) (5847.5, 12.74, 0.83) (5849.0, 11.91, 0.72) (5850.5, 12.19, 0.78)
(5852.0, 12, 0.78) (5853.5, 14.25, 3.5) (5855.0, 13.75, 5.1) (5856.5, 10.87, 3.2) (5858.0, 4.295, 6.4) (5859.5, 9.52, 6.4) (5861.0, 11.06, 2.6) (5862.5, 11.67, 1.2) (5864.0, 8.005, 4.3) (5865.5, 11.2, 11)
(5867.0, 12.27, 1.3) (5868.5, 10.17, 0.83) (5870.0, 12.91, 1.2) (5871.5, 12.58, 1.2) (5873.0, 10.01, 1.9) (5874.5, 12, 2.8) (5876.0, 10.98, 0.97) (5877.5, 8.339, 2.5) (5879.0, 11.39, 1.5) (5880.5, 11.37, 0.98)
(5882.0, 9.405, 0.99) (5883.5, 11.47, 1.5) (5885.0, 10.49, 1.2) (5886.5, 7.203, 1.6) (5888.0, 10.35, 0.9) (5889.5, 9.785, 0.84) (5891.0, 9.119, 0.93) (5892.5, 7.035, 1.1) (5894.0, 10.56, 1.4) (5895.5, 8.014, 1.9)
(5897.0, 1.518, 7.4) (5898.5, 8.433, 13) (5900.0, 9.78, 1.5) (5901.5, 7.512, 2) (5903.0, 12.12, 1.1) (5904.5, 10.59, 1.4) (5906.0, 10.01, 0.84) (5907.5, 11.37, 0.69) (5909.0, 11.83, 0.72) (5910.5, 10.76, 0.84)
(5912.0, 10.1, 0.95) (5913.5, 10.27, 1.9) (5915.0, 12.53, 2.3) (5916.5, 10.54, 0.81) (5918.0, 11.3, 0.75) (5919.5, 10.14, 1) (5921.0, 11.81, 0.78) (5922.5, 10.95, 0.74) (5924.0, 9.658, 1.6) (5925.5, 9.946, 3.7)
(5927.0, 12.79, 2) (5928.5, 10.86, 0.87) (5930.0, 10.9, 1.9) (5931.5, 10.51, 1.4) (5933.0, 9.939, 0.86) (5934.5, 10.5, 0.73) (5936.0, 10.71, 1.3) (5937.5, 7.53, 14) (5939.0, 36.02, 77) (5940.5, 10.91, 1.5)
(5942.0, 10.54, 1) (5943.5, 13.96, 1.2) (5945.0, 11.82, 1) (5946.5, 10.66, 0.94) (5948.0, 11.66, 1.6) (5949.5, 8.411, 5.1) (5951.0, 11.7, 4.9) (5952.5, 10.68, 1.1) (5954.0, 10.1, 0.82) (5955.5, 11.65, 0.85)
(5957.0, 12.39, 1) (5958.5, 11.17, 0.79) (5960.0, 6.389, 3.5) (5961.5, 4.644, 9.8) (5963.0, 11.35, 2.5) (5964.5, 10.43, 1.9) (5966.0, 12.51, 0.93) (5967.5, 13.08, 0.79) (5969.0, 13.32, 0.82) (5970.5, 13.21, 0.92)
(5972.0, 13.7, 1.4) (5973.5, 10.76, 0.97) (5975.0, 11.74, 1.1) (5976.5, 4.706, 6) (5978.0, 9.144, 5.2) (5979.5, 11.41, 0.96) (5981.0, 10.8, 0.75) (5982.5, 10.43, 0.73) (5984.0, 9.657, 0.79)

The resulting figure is 6.1 AA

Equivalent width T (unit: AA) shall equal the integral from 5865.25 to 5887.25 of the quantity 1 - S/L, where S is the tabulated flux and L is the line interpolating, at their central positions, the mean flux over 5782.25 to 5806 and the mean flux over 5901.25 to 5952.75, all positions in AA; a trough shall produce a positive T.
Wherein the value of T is 1.1 AA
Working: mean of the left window 11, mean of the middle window 10.8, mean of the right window 11.5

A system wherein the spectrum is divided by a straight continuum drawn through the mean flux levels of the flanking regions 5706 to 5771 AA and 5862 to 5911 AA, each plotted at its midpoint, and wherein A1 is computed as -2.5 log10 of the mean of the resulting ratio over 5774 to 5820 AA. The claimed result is -0.04 mag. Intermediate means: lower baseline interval 11.4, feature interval 11.2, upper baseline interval 10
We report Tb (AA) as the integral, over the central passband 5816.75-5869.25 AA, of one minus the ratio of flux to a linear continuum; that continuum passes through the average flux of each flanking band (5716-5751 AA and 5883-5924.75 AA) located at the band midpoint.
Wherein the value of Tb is -3.77 AA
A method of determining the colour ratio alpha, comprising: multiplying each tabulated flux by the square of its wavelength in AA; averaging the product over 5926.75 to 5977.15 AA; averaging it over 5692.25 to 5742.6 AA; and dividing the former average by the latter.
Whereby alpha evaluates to 1.09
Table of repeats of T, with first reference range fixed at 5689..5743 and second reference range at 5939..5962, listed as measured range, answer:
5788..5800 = 0.2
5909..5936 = 1.3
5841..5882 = 1.2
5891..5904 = 3.6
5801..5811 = 0.0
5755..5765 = 0.2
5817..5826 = -0.1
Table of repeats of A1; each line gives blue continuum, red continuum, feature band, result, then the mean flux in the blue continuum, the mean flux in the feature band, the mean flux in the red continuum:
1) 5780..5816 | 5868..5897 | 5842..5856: -0.160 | 11.2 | 12.1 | 9.94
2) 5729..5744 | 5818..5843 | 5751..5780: 0.032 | 11.6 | 11.2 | 11.3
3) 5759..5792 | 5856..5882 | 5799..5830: -0.062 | 11.1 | 11.5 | 10.5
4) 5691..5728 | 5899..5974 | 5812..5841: -0.012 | 11.4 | 11.5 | 11.3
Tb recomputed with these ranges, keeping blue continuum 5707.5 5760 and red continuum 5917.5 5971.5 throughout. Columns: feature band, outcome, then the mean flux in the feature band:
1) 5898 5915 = 1.7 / 10.4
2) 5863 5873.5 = 0.4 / 11.1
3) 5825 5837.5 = 0.0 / 11.5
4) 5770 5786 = 0.8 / 10.9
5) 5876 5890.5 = 1.9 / 10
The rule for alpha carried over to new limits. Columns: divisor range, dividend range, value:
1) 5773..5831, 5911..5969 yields 1.06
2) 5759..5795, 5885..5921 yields 0.91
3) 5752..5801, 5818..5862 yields 1.03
